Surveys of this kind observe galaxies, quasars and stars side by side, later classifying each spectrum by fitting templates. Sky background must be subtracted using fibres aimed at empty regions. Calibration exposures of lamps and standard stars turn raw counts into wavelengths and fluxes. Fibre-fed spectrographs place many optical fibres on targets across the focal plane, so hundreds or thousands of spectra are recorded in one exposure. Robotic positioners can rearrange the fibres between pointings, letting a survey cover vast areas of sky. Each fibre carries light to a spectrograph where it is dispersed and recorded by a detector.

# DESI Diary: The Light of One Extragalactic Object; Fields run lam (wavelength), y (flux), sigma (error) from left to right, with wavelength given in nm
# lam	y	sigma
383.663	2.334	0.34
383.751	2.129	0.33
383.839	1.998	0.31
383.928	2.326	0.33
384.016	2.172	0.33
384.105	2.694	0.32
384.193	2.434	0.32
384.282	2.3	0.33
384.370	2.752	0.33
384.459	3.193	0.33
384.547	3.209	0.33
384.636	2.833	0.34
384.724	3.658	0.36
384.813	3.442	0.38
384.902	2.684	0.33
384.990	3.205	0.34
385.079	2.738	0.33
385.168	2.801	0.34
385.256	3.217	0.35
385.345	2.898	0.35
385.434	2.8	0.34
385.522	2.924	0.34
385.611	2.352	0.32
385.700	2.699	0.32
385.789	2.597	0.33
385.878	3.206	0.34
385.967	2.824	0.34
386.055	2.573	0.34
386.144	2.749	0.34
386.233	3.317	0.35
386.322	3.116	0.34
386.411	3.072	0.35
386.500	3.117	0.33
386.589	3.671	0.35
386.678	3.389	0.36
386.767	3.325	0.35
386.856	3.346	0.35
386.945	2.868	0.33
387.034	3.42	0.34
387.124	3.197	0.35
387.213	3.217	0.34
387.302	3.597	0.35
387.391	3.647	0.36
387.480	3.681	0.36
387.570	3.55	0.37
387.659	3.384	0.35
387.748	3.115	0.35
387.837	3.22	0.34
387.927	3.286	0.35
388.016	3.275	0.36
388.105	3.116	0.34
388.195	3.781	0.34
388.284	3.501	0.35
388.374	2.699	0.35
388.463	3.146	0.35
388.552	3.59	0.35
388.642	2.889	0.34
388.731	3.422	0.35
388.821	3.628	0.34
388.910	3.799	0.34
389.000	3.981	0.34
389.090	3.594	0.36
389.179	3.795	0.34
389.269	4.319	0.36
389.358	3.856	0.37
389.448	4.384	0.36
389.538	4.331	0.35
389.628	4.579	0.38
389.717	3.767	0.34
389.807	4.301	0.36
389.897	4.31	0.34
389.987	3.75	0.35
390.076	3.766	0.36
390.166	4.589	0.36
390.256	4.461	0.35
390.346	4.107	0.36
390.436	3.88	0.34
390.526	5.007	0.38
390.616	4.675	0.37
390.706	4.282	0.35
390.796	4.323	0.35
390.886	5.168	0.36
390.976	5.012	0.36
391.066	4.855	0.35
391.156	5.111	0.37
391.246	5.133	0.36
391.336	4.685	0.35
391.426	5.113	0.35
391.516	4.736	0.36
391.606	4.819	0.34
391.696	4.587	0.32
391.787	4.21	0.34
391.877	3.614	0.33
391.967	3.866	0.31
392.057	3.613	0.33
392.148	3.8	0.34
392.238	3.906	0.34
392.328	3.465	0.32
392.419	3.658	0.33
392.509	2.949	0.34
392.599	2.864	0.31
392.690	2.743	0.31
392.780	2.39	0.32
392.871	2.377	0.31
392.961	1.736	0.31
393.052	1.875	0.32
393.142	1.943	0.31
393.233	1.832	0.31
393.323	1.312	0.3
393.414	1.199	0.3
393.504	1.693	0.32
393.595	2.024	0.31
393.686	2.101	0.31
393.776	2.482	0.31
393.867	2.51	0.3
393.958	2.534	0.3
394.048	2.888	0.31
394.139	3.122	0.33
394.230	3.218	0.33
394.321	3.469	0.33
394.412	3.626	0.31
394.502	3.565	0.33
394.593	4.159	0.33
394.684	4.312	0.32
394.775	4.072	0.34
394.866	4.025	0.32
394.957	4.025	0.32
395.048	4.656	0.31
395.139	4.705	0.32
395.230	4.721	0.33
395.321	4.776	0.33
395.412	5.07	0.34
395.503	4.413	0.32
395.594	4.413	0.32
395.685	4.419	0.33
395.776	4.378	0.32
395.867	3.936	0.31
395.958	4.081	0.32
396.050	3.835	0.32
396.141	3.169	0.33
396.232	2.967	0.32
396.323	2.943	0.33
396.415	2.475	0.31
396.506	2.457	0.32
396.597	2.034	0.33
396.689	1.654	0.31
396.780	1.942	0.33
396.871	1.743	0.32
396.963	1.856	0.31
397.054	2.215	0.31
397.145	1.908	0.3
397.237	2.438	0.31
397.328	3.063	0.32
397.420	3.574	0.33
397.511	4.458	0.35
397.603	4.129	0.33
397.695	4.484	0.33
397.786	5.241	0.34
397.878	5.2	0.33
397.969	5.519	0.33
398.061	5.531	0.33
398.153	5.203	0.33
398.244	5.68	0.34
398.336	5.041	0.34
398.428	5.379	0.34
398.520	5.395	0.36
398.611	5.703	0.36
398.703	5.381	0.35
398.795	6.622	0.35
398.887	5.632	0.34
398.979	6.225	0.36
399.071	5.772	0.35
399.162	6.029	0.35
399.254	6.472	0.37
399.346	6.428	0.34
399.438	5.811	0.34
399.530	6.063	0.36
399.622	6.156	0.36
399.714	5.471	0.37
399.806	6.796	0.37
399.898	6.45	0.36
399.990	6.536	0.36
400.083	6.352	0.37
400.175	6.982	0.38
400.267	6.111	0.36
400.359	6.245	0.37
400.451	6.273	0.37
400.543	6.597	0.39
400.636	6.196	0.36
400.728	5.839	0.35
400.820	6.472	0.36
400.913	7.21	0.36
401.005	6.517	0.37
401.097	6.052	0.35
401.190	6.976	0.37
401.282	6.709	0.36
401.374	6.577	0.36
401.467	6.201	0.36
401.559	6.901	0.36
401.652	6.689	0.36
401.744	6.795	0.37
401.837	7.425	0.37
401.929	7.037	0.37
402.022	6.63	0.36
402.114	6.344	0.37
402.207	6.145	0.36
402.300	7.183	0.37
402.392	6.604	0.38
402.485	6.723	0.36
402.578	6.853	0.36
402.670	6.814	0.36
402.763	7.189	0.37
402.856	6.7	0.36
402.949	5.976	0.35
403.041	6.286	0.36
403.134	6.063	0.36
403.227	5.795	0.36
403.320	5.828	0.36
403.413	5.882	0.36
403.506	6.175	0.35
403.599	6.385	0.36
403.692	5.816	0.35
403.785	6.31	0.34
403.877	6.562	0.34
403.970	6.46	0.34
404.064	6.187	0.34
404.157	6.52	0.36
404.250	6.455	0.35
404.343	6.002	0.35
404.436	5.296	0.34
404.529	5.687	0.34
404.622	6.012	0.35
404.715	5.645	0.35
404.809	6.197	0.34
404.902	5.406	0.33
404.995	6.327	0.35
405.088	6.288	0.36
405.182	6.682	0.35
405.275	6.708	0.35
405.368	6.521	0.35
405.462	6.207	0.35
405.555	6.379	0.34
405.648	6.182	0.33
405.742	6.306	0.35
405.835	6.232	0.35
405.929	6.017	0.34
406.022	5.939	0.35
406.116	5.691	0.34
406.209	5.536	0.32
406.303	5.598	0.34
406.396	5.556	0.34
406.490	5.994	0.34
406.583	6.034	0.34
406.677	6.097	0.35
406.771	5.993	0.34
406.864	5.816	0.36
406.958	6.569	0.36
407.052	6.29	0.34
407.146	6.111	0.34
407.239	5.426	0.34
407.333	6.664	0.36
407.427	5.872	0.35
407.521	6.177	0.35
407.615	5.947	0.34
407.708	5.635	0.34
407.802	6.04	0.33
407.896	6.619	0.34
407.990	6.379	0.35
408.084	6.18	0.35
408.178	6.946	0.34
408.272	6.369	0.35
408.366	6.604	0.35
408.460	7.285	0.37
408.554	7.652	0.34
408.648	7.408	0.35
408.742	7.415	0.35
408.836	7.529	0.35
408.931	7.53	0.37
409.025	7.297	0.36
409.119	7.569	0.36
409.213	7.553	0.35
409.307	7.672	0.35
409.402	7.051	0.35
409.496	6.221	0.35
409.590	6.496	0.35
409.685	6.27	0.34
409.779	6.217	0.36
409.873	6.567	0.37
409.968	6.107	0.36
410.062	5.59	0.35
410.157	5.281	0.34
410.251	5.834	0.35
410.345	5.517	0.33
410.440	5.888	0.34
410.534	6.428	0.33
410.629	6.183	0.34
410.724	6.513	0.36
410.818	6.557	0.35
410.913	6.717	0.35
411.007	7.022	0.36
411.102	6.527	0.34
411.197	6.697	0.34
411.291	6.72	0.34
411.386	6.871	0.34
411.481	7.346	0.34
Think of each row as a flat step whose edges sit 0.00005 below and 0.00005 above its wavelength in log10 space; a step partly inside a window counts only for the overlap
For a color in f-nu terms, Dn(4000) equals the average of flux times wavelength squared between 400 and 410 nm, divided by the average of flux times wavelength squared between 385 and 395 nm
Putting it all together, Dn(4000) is 2.0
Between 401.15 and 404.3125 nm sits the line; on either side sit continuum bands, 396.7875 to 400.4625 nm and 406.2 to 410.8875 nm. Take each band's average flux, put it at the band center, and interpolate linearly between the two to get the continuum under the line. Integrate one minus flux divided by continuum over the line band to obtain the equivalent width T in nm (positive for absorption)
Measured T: -0.47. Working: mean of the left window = 5.15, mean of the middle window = 6.5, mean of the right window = 6.41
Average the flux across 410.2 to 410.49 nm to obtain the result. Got 5.77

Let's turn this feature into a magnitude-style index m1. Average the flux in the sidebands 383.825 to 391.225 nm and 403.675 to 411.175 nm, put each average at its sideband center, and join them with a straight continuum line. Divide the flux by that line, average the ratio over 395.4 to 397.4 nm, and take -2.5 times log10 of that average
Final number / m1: 0.48 mag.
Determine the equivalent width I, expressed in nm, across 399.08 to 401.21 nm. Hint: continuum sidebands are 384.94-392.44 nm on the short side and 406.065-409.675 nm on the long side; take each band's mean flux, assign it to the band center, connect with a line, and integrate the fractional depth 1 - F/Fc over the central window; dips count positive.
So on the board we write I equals -0.38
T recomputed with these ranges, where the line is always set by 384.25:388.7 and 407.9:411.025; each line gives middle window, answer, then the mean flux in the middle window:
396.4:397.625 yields 0.57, 2.54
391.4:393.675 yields 0.57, 3.02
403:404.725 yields -0.08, 6.08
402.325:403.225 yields -0.15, 6.56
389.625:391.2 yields -0.30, 4.44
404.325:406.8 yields 0.02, 6.02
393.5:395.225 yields 0.38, 3.4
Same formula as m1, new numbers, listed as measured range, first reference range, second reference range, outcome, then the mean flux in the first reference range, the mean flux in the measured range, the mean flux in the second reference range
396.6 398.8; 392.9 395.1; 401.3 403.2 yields 0.148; 2.85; 4.05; 6.65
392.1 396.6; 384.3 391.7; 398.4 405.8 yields 0.440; 3.63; 3.24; 6.31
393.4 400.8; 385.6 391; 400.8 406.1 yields 0.200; 3.62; 4.4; 6.37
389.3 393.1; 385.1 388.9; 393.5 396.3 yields -0.169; 3.18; 4.01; 3.68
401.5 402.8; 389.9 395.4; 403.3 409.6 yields -0.230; 3.65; 6.8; 6.35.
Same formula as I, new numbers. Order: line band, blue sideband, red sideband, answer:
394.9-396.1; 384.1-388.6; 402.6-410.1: 0.05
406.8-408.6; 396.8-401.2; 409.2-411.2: -0.05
